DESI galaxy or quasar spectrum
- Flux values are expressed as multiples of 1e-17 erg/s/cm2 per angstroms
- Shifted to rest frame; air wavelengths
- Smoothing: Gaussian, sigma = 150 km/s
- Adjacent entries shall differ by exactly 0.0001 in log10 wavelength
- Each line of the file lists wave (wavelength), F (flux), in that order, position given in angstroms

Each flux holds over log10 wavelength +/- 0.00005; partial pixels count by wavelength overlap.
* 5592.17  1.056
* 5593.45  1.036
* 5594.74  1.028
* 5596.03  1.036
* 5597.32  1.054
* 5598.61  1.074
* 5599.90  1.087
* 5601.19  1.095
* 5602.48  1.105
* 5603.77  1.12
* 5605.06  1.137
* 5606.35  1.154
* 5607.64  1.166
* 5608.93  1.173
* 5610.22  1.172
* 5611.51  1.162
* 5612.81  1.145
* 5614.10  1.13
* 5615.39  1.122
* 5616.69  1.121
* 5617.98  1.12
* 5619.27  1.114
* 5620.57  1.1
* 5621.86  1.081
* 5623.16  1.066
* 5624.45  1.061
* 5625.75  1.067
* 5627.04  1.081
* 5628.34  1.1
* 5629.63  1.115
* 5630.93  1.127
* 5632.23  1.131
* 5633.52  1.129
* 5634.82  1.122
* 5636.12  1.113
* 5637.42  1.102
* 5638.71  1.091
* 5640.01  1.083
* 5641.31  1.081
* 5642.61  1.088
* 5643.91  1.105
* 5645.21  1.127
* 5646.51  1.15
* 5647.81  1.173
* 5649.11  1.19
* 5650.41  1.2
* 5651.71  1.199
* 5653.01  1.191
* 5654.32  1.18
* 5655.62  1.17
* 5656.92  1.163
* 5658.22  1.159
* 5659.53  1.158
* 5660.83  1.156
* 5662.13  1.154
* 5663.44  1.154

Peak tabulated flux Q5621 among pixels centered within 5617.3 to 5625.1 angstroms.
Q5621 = 1.12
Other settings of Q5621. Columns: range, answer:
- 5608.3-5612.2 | 1.173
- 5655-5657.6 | 1.17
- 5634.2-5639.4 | 1.122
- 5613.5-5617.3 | 1.13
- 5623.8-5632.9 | 1.131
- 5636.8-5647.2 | 1.15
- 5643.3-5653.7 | 1.2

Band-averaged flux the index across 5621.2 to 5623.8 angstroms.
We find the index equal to 1.07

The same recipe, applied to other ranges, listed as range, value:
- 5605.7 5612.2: 1.17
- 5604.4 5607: 1.15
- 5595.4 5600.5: 1.06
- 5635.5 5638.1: 1.11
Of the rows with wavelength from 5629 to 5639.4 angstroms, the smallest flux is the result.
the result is 1.091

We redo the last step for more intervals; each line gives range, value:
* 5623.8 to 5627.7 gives 1.061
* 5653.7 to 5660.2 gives 1.158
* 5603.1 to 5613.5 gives 1.12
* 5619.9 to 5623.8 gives 1.066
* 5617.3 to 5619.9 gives 1.114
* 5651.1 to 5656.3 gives 1.17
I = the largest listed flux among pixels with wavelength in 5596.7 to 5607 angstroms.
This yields 1.154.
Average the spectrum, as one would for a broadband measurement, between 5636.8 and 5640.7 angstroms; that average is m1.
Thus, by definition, 1.09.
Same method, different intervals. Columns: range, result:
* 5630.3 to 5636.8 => 1.12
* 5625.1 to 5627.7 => 1.07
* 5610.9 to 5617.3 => 1.13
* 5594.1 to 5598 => 1.04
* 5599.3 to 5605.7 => 1.11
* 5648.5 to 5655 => 1.19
